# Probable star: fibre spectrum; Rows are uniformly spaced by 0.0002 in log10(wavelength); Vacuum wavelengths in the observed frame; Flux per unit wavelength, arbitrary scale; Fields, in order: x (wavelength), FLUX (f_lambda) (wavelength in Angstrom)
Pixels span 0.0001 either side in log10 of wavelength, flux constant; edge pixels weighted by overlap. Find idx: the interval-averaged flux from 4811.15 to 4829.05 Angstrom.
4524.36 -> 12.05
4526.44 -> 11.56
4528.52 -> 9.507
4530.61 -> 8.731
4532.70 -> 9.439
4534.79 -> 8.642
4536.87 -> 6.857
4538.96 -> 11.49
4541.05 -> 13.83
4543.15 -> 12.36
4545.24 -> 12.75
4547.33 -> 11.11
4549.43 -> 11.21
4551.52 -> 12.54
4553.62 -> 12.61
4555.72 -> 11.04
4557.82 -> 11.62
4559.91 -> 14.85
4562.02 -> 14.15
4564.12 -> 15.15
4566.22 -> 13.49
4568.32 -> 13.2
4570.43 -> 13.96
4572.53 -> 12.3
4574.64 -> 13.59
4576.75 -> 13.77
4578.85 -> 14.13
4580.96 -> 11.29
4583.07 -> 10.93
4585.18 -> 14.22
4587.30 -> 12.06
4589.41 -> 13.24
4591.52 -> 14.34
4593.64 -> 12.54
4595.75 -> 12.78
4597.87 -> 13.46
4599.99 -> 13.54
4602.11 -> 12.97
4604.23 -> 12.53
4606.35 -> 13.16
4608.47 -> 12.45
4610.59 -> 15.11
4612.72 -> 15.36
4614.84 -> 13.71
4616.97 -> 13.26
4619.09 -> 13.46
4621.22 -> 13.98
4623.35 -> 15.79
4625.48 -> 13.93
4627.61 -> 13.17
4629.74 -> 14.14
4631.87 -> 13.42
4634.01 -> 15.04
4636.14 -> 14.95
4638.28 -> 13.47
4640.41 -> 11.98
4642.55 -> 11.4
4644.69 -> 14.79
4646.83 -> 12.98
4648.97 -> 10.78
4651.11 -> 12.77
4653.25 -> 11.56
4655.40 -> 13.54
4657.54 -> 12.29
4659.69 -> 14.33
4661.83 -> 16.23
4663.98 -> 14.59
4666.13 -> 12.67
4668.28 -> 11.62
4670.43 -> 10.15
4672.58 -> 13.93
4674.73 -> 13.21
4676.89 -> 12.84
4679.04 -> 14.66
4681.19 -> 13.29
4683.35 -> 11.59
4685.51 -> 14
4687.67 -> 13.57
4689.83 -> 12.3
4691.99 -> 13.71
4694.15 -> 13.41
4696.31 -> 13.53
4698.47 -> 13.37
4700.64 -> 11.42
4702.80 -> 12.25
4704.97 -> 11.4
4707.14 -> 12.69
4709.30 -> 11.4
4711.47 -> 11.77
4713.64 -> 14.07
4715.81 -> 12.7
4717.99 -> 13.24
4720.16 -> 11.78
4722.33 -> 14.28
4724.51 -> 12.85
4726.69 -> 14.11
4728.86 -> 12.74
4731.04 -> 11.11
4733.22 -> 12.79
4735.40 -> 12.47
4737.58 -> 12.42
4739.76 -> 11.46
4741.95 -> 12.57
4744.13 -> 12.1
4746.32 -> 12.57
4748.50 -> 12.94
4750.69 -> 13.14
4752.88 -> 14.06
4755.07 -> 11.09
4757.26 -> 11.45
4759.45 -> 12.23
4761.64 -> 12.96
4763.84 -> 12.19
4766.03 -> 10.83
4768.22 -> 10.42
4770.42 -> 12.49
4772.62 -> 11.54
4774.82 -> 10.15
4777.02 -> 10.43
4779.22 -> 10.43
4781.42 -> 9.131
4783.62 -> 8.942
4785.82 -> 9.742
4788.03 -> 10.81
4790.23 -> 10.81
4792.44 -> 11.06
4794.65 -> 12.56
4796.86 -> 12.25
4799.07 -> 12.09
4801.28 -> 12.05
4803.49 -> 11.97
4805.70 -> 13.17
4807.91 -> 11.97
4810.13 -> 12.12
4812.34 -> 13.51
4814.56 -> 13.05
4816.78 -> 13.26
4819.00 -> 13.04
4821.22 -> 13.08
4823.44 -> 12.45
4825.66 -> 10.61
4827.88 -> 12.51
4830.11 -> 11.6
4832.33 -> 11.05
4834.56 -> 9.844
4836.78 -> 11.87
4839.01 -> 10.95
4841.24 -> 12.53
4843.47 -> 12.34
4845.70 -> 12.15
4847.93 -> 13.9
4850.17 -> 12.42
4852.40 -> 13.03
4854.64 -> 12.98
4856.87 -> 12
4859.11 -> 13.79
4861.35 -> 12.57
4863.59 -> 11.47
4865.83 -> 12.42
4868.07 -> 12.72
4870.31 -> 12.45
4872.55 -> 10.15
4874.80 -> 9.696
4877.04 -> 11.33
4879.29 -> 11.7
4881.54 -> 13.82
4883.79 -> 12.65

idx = 12.7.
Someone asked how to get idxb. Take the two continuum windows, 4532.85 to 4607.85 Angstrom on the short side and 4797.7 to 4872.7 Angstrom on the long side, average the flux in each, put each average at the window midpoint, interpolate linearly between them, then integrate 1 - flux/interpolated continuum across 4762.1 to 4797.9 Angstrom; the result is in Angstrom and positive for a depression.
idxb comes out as 4.23 Angstrom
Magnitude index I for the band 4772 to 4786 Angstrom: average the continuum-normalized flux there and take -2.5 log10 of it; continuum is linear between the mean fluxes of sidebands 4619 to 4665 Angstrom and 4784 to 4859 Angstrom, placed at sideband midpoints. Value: 0.23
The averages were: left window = 13.6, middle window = 10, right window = 12.1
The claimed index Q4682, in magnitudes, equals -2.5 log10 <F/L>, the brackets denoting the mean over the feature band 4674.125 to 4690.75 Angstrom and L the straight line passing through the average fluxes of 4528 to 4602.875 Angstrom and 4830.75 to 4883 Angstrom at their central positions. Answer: -0.08 mag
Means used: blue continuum 12.3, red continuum 12.1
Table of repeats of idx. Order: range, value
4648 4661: 12.6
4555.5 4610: 13.2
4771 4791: 10.3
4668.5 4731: 12.8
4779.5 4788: 9.58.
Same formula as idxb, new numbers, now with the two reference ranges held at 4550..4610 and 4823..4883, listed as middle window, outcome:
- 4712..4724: -0.6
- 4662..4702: -1.2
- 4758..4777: 1.3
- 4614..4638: -2.2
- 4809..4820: -0.8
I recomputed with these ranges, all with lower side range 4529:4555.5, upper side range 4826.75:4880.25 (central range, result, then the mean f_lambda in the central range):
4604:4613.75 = -0.232 mag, 13.8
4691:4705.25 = -0.120 mag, 12.8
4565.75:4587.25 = -0.179 mag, 13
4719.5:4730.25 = -0.141 mag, 13.2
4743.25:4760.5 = -0.073 mag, 12.5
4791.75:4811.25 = -0.033 mag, 12.2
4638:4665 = -0.162 mag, 13.1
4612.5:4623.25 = -0.244 mag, 14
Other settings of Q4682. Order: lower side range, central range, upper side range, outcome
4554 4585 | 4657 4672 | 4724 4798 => -0.06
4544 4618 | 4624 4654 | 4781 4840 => -0.04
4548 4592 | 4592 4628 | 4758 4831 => -0.07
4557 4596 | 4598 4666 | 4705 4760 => -0.04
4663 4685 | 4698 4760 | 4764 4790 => -0.08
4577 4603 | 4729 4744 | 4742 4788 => -0.04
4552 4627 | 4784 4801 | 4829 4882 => 0.10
